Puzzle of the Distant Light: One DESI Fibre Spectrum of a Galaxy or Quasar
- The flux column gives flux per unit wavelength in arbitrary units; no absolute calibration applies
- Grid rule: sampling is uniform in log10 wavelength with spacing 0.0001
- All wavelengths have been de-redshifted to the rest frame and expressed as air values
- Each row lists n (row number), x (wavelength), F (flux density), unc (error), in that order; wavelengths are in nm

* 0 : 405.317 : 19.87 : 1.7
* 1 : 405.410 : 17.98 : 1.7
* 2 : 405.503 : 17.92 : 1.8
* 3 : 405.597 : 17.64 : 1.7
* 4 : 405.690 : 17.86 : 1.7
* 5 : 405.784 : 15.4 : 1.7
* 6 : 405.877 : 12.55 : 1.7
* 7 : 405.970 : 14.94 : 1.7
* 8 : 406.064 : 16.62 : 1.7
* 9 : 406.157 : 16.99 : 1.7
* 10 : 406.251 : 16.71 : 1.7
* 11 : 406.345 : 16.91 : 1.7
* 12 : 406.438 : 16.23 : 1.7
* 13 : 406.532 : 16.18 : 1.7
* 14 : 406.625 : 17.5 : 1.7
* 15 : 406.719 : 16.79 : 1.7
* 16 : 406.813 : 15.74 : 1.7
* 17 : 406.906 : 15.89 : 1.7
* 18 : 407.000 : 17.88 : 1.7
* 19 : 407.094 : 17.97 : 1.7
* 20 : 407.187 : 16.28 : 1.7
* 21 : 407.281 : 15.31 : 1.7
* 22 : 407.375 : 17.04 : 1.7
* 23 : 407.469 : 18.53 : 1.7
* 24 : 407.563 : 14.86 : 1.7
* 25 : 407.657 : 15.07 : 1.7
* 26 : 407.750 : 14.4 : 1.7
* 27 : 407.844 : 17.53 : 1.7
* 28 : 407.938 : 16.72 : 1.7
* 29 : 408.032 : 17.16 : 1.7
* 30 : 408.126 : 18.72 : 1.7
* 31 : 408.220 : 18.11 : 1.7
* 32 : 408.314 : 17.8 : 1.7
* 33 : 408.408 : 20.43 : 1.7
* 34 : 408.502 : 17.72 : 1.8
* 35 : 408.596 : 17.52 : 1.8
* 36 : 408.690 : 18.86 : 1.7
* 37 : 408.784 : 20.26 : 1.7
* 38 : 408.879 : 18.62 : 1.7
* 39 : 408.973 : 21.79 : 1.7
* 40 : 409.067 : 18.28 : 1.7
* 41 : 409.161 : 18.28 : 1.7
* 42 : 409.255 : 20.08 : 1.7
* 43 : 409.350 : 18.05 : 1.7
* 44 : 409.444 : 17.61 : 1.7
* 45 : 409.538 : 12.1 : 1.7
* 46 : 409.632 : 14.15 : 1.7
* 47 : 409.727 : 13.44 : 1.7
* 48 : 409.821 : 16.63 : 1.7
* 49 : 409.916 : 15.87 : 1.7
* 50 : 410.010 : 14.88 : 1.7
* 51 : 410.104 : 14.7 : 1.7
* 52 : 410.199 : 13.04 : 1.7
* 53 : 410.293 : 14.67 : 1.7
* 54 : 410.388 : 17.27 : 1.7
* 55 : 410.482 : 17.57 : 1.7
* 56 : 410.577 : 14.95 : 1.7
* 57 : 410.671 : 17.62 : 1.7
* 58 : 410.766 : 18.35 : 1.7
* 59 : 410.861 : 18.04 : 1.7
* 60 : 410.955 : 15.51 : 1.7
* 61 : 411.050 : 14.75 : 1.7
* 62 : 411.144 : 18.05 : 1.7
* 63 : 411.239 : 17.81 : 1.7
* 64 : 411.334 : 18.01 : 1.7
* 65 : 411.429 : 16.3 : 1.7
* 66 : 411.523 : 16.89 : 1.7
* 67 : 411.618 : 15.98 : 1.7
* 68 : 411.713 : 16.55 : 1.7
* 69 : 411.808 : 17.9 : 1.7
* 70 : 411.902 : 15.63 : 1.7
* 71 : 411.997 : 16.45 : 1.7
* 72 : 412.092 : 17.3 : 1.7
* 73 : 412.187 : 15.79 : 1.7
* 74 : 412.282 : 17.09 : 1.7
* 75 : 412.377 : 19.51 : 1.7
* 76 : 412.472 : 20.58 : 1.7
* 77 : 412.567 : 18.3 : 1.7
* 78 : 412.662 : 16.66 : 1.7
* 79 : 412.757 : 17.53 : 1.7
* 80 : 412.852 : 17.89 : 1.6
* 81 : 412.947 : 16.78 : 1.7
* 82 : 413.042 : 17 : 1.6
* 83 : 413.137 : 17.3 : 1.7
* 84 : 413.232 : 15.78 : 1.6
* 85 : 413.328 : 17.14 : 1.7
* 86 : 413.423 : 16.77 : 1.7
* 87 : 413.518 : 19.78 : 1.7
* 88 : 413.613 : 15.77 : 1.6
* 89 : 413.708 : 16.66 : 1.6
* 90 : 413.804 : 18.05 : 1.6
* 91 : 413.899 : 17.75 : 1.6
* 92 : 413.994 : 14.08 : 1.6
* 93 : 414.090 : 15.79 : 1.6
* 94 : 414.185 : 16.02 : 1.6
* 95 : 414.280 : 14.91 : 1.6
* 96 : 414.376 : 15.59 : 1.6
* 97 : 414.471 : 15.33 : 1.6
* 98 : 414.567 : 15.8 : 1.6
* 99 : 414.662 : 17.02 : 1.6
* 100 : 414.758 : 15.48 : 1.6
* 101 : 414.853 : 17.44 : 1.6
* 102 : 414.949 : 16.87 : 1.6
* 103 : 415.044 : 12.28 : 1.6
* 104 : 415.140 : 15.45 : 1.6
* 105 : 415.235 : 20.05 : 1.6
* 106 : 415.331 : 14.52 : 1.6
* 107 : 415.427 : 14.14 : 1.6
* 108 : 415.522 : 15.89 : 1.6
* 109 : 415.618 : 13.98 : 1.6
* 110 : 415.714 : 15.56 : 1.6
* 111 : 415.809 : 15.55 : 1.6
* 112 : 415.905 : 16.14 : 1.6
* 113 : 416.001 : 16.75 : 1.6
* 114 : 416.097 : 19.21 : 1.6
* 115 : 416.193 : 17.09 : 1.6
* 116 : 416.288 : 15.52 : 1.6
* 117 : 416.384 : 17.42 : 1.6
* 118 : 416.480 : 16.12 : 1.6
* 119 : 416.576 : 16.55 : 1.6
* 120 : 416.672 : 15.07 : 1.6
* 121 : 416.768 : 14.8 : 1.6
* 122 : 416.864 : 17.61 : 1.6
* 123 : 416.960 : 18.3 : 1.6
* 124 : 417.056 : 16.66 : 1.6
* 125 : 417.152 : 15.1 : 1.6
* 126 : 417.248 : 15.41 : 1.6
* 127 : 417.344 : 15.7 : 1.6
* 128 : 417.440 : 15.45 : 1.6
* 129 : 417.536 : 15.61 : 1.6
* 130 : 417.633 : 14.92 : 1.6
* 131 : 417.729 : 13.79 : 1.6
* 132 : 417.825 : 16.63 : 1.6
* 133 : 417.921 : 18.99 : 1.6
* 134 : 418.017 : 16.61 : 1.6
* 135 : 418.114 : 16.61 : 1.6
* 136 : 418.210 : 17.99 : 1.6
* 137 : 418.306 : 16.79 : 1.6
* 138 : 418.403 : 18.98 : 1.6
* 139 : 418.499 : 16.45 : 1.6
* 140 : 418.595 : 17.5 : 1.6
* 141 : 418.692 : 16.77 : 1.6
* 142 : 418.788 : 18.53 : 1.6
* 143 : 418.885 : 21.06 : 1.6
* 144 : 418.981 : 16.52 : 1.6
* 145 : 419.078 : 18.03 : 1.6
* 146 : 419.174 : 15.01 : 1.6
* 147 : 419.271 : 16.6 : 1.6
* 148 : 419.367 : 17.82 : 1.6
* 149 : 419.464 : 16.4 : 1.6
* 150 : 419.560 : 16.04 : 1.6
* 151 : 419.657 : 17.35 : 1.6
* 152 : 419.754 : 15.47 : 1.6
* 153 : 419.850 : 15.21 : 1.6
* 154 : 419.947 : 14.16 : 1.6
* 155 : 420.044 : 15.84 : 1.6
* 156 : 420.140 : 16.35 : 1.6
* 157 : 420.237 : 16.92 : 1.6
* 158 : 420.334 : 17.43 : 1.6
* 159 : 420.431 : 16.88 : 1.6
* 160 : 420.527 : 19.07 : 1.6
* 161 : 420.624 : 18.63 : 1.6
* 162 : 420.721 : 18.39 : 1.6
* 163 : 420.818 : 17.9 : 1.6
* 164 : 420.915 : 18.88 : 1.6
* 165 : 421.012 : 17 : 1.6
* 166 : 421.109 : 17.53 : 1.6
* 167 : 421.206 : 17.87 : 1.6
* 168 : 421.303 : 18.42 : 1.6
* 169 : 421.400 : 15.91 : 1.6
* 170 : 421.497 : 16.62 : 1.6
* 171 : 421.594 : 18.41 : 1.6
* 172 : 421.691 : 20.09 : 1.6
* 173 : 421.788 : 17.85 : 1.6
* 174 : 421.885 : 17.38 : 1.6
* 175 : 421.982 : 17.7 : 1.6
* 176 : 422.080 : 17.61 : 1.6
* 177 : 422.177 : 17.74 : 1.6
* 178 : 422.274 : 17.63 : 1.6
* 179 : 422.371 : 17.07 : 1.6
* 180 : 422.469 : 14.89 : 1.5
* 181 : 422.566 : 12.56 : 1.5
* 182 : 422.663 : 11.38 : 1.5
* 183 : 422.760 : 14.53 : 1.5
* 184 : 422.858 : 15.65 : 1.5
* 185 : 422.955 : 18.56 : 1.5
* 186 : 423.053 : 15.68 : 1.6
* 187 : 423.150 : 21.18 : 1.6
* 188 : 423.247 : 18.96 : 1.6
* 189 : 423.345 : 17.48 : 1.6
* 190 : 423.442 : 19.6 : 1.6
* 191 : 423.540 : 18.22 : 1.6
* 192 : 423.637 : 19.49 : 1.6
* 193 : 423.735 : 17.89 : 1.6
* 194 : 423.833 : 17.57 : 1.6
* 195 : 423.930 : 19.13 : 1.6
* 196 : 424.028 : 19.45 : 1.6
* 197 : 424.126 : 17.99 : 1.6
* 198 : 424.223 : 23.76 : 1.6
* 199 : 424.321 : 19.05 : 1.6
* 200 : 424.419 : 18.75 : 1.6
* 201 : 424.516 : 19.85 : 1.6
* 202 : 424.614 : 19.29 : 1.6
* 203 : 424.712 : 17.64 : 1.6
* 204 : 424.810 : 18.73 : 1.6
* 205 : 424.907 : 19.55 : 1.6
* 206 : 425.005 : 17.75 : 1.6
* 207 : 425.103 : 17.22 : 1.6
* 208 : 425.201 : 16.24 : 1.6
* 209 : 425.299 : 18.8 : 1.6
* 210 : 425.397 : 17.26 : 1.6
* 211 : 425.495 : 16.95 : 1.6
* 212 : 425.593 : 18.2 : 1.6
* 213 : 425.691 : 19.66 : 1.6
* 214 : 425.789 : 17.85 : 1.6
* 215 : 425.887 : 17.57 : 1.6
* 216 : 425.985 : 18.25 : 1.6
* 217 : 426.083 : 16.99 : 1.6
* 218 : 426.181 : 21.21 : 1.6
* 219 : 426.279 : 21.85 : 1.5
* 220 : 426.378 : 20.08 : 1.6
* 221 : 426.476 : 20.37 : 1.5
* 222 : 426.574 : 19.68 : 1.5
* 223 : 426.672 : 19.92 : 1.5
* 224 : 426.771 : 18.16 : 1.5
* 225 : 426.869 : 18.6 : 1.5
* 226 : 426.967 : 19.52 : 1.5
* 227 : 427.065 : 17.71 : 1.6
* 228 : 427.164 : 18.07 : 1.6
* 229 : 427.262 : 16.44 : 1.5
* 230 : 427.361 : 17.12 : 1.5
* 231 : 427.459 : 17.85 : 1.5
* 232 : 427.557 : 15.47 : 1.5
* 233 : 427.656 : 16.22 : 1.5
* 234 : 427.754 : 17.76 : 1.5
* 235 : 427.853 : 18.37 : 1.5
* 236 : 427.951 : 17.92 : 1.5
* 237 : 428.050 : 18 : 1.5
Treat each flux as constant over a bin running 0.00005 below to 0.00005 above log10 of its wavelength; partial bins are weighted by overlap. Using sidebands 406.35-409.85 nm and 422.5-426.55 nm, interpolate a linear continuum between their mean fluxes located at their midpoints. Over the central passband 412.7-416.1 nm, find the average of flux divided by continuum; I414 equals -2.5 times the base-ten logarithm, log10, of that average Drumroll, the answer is 0.08 mag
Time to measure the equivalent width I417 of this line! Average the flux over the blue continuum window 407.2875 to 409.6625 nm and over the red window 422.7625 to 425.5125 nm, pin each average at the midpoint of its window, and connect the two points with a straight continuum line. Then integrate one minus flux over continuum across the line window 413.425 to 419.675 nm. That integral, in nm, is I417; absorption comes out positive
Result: 0.54 nm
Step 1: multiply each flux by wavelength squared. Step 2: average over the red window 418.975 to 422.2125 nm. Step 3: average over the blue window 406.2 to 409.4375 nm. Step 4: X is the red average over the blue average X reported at 1.05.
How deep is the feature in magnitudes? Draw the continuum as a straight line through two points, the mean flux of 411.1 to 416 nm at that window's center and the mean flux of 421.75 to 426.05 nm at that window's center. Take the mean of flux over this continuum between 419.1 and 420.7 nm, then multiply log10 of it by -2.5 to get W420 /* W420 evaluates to 0.05 mag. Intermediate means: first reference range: 16.6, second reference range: 17.9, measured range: 16.6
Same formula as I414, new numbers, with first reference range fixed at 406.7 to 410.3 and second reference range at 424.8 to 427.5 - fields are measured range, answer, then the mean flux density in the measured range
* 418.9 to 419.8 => 0.071 mag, 16.7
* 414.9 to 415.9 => 0.136 mag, 15.5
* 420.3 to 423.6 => 0.045 mag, 17.4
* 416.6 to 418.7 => 0.082 mag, 16.4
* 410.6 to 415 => 0.026 mag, 16.9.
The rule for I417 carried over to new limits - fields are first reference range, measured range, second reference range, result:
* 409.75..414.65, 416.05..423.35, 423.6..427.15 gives 0.41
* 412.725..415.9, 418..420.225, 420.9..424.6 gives 0.03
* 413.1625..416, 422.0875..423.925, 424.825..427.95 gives 0.06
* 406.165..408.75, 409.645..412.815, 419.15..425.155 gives 0.10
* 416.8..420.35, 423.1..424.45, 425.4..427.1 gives -0.07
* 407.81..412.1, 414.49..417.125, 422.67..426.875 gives 0.22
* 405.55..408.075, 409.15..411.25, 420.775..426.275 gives 0.07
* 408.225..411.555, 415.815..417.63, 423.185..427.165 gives 0.15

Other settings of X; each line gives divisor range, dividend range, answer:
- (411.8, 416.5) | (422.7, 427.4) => 1.18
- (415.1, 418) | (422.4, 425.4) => 1.15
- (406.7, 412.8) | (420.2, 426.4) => 1.13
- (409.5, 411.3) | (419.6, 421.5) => 1.14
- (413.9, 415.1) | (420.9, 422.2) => 1.17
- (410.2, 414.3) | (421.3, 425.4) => 1.11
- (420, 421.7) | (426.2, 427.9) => 1.08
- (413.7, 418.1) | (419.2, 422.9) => 1.07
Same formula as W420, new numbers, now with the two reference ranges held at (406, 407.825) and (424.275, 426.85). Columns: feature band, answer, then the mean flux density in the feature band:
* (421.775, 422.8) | 0.148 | 16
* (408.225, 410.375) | -0.020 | 17.1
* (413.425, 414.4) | 0.054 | 16.5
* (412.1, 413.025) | -0.037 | 17.7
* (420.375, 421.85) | 0.014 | 18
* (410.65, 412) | 0.005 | 16.9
